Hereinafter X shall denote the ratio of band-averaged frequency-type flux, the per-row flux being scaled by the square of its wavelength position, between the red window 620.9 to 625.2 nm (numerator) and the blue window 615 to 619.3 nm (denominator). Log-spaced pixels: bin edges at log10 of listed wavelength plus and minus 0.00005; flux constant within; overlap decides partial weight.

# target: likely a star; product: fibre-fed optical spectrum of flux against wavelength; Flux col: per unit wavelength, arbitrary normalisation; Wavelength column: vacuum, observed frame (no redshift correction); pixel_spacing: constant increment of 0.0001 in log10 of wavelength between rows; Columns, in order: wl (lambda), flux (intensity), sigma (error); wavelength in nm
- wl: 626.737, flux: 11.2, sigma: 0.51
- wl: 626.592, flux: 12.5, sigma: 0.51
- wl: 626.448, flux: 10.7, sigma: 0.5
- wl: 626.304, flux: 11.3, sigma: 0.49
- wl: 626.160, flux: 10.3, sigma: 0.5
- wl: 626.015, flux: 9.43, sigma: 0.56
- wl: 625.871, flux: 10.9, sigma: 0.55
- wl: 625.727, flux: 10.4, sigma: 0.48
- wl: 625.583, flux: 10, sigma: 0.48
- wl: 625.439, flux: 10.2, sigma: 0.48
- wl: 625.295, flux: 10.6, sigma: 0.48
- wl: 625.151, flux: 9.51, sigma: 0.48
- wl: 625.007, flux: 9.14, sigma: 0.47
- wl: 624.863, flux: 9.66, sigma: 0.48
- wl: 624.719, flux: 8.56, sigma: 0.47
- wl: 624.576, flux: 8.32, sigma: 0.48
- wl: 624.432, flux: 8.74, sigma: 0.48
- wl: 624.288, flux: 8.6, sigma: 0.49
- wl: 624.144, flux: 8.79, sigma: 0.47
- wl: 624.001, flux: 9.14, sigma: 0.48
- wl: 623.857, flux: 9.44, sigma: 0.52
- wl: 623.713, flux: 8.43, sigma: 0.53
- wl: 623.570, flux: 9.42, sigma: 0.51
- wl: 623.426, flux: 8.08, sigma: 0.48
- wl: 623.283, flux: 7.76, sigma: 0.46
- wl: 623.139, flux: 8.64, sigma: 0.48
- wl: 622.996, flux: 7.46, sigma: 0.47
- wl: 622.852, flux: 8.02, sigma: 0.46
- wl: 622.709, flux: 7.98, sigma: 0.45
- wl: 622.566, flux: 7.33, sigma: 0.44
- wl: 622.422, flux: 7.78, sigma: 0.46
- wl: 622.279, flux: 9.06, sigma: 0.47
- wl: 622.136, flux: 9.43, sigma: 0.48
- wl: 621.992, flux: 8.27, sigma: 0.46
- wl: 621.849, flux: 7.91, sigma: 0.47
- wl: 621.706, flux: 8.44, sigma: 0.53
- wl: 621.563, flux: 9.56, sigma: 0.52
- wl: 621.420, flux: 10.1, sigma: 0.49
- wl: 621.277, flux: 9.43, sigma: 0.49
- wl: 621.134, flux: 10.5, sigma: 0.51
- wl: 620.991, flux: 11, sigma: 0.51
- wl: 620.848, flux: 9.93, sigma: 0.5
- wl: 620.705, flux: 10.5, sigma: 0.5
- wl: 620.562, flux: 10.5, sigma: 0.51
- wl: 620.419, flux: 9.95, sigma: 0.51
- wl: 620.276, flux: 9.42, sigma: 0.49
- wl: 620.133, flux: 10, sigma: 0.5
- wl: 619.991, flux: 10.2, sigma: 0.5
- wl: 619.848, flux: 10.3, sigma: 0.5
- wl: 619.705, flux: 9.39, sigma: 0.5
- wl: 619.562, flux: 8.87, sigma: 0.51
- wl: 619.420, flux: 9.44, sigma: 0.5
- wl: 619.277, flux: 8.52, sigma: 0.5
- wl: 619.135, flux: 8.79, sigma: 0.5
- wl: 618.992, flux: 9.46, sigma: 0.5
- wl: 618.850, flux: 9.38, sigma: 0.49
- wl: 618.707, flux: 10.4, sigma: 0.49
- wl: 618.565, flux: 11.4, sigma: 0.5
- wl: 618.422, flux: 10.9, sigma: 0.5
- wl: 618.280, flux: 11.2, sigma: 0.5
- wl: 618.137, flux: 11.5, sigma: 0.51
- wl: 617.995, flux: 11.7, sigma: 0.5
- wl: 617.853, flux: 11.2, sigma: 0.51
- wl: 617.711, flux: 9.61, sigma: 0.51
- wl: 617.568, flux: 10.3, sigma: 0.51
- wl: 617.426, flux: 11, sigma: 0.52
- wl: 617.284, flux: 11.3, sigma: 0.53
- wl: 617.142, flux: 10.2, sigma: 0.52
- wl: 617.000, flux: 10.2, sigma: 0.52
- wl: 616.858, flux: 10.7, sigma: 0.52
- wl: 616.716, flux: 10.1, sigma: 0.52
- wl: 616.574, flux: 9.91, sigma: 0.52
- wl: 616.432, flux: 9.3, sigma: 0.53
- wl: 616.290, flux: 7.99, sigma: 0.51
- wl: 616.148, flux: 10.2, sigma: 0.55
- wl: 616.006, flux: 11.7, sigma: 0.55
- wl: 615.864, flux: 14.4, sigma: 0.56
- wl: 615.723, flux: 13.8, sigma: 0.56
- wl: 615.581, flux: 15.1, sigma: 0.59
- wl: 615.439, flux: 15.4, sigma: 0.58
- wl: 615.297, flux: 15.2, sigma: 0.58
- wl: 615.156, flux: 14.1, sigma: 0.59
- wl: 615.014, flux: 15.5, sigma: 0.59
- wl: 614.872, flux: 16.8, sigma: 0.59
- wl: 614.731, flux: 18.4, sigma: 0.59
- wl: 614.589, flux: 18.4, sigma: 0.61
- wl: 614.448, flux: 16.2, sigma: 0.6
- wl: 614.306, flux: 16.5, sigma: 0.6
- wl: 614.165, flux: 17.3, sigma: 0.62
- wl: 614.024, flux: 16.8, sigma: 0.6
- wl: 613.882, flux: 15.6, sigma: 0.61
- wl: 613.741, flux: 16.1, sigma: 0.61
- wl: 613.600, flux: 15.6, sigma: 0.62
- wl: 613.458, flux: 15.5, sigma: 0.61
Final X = 0.80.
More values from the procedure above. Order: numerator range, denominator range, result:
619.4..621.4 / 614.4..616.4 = 0.70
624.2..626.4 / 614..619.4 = 0.81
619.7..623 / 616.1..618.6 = 0.90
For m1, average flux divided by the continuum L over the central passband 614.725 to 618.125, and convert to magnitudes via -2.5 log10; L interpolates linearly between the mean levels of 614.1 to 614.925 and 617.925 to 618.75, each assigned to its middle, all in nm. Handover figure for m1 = 0.18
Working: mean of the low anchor 17.3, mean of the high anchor 11.2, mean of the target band 12.1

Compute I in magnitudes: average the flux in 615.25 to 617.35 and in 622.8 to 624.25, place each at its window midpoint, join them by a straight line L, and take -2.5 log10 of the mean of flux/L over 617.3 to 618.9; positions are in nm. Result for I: 0.01 mag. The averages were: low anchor 11.7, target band 10.8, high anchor 8.53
